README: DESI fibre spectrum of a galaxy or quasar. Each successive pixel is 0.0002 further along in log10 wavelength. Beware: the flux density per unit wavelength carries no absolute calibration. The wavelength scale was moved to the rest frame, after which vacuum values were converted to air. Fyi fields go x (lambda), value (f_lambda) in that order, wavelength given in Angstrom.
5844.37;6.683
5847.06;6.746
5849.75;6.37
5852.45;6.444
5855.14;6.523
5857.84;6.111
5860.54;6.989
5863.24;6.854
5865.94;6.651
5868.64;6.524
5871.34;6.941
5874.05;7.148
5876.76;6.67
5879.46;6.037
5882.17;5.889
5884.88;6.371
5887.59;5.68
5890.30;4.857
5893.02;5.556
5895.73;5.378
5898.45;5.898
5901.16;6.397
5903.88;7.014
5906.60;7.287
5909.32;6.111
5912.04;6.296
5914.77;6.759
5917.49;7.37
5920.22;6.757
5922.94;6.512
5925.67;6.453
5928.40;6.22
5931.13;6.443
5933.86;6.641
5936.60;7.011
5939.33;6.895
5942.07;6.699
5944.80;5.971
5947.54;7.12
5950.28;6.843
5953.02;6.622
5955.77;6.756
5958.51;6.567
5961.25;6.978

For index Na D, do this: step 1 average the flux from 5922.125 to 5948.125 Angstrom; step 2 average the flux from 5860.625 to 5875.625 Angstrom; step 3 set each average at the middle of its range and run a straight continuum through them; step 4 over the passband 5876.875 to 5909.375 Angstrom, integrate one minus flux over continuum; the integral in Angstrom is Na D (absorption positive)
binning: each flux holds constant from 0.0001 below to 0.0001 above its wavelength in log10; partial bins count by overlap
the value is 3.3 Angstrom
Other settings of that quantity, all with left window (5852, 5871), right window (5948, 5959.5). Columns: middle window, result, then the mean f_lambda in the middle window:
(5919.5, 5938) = 0.4 Angstrom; 6.57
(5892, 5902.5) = 1.3 Angstrom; 5.82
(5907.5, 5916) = 0.3 Angstrom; 6.43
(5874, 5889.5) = 1.1 Angstrom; 6.18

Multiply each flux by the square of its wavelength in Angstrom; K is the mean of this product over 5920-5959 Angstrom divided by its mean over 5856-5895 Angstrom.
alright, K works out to 1.1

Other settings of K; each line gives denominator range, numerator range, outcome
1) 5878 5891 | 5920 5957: 1.16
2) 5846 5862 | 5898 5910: 1.03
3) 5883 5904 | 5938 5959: 1.17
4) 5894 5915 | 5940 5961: 1.07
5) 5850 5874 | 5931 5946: 1.02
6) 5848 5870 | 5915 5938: 1.04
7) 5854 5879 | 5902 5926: 1.02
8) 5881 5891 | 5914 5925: 1.20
